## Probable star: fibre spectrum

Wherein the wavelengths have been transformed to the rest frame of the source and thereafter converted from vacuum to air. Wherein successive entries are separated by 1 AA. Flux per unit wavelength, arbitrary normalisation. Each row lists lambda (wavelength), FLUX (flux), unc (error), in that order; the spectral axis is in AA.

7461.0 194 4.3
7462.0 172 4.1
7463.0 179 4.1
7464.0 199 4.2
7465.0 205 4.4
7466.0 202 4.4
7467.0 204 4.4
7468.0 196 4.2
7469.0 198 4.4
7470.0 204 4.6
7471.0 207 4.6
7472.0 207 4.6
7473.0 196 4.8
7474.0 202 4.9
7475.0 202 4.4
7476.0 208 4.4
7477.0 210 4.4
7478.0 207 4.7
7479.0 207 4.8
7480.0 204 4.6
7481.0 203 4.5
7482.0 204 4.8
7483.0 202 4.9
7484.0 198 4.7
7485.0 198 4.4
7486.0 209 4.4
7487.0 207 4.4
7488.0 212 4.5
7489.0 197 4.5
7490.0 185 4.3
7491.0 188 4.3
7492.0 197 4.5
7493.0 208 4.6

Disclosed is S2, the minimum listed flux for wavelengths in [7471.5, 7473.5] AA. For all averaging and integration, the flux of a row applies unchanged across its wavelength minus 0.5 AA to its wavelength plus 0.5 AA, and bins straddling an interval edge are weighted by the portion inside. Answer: 196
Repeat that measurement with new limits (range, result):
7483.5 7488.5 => 198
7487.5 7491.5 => 185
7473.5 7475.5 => 202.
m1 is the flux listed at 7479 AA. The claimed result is 207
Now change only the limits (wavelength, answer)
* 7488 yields 212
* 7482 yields 204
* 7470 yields 204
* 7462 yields 172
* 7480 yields 204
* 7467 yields 204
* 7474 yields 202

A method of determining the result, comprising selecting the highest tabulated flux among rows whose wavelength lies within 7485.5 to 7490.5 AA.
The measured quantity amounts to 212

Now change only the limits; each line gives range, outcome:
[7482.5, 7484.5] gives 202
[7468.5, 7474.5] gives 207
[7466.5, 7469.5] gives 204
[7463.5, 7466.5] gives 205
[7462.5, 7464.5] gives 199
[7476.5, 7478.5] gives 210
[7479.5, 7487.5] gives 209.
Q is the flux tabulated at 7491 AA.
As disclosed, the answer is 188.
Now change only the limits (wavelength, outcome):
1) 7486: 209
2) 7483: 202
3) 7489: 197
